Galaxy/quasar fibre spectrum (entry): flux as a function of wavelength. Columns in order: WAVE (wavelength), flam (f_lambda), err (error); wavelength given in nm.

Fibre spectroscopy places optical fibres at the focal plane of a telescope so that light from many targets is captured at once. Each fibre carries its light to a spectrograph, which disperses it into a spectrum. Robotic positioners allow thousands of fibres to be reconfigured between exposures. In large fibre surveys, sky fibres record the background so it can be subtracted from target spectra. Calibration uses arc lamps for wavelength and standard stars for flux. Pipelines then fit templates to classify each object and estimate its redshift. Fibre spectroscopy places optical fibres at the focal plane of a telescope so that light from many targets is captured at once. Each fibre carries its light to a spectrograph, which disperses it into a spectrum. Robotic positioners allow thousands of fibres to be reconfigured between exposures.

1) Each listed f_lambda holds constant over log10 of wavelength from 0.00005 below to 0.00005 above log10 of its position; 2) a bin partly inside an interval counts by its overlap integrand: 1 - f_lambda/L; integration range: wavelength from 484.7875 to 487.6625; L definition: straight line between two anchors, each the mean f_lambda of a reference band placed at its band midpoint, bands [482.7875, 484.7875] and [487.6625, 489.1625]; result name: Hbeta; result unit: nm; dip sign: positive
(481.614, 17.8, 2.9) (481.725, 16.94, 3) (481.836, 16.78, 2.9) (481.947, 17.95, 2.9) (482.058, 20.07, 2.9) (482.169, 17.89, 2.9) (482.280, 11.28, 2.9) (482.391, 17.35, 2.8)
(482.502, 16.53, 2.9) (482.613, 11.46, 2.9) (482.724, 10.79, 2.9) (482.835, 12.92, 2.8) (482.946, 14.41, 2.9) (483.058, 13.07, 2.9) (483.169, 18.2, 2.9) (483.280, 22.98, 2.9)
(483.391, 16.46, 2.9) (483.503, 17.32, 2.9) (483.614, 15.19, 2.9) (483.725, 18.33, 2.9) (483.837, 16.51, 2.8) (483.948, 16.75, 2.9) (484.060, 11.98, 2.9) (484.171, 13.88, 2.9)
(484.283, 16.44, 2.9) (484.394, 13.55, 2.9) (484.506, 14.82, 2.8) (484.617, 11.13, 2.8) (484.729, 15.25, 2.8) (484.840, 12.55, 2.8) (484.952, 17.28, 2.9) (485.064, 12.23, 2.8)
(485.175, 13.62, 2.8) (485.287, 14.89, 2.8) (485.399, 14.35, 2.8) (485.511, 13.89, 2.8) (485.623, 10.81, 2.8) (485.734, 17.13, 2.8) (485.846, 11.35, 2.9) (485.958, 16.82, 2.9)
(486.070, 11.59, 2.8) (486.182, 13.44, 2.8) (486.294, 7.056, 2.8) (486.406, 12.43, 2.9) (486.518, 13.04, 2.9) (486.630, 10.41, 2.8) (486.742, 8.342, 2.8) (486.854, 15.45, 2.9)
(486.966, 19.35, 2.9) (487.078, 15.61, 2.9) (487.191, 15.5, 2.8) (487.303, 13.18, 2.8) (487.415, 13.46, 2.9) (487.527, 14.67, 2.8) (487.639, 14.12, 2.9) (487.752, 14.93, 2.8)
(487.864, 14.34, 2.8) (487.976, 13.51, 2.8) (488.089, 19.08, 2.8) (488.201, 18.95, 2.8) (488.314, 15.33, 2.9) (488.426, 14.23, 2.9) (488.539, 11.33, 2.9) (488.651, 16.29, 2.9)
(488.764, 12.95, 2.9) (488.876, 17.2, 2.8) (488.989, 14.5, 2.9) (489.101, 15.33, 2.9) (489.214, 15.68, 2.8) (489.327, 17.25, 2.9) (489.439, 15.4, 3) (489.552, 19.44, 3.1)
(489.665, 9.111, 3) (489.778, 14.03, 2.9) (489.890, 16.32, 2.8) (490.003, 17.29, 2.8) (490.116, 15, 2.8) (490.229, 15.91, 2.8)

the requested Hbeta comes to 0.336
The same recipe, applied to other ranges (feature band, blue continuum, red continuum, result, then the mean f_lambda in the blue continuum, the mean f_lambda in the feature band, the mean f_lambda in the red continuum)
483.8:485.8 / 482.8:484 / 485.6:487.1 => 0.09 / 16.6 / 14.2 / 13.1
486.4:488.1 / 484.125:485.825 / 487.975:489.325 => 0.09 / 14.1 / 14.1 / 15.5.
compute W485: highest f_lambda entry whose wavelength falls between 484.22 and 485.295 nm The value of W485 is 17.28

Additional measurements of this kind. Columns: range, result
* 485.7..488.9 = 19.35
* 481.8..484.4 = 22.98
